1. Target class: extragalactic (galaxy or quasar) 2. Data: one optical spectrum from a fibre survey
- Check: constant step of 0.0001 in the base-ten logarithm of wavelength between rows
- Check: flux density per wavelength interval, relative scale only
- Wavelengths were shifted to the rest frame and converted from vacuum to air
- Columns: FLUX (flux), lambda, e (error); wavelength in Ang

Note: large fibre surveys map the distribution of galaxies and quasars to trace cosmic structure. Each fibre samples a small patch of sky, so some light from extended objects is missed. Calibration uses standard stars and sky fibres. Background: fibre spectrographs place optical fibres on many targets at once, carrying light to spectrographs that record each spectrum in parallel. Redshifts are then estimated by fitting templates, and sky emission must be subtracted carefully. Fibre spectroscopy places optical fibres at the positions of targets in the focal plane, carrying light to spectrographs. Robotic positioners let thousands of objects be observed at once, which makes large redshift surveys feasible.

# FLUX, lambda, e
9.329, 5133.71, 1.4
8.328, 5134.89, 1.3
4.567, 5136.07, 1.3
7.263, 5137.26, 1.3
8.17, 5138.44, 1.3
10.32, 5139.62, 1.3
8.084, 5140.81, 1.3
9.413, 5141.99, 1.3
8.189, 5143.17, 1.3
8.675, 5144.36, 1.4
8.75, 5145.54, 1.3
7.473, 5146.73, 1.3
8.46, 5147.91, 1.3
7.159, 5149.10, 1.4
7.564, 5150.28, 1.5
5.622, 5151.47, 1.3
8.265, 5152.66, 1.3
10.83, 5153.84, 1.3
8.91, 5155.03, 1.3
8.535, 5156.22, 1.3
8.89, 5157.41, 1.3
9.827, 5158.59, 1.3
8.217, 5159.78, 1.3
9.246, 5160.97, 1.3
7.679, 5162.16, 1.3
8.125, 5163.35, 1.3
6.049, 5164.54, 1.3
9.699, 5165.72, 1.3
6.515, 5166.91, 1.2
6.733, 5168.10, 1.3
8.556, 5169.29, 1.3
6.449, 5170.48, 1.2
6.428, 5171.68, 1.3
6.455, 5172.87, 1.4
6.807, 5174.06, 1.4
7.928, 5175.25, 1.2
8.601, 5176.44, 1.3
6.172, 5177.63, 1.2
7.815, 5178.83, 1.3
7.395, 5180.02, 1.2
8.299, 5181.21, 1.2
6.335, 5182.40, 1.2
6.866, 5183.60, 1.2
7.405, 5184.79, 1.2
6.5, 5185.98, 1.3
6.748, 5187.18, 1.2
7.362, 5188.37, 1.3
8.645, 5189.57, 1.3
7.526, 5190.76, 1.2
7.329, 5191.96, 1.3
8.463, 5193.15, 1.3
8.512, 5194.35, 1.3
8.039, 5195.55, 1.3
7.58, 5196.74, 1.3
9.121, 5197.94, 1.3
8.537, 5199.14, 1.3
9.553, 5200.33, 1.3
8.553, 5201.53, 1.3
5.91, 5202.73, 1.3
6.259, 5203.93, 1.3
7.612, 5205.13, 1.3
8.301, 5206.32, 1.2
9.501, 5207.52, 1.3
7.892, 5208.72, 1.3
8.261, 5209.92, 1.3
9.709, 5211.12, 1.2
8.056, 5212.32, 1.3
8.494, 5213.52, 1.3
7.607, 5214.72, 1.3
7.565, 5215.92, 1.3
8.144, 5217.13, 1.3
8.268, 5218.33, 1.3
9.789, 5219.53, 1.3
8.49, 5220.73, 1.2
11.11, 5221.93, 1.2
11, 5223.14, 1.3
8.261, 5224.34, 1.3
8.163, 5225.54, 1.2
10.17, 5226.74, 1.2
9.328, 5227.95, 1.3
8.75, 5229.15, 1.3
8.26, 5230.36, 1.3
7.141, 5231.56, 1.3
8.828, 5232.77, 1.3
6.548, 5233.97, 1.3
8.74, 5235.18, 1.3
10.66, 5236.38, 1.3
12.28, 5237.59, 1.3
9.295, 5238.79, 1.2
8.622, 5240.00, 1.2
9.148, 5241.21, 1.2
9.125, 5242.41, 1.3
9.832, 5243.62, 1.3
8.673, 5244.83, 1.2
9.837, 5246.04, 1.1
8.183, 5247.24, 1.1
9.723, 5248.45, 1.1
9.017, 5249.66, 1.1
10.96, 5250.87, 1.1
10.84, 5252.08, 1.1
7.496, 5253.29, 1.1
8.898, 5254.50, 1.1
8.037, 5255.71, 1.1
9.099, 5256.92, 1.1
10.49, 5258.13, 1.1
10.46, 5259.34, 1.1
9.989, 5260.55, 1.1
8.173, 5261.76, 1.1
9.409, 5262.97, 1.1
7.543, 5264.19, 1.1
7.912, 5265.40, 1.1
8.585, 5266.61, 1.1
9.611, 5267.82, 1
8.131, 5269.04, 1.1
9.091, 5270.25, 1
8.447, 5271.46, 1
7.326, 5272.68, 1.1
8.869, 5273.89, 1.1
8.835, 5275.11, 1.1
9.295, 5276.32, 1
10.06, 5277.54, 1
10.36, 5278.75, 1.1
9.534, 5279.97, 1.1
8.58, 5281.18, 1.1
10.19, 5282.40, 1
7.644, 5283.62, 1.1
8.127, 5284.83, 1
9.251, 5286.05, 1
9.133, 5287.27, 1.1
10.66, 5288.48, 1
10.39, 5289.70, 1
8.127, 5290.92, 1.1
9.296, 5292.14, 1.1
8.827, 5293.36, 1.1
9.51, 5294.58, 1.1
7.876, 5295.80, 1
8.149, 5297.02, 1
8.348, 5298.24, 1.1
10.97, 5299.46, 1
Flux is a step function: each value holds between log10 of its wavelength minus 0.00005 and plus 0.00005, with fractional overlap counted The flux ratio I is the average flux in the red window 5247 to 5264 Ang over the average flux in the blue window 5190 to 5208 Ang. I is 1.2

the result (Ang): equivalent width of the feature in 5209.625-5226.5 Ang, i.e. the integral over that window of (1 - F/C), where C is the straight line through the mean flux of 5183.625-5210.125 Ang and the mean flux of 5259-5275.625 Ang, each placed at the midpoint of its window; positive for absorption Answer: -1.45 Ang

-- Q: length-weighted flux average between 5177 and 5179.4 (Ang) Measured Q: 6.99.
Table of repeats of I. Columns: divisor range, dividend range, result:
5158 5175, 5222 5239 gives 1.20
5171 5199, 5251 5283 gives 1.21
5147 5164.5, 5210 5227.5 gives 1.07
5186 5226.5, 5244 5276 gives 1.08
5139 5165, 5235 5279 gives 1.10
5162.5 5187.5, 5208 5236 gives 1.19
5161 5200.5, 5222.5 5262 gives 1.22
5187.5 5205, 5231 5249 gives 1.15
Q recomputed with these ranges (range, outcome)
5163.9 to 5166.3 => 7.9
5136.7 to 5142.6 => 8.67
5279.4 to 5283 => 9.44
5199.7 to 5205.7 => 7.58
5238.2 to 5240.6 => 8.94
